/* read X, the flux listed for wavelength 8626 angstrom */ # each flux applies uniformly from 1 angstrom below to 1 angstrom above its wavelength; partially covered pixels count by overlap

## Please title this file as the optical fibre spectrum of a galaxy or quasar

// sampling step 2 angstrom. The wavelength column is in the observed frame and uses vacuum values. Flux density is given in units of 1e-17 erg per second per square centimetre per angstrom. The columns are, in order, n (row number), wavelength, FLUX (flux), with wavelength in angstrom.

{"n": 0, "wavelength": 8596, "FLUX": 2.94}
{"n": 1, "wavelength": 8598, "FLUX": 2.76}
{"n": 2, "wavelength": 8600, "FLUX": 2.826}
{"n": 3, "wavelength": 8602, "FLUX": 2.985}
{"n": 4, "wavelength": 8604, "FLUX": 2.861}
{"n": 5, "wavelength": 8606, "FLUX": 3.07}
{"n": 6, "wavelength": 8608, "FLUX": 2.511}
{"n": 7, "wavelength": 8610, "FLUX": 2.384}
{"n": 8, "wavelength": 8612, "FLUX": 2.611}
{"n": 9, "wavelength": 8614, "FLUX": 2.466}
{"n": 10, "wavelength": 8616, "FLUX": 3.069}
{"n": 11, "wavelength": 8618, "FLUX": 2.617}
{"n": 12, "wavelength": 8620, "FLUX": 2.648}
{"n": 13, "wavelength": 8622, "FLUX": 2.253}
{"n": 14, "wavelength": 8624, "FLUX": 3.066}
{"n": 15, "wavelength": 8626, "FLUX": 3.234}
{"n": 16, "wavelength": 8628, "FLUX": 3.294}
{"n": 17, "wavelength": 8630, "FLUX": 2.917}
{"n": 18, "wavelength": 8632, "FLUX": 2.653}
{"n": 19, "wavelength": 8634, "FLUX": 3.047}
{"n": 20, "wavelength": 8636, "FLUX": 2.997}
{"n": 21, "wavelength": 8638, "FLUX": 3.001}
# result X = 3.234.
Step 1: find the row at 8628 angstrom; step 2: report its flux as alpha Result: 3.294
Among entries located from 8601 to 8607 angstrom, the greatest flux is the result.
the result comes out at 3.07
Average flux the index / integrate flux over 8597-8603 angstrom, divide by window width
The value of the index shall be 2.86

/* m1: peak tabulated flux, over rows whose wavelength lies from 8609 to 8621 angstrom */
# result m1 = 3.069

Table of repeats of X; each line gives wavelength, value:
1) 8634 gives 3.047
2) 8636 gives 2.997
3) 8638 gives 3.001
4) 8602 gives 2.985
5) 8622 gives 2.253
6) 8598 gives 2.76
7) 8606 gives 3.07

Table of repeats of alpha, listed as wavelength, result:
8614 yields 2.466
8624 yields 3.066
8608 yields 2.511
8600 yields 2.826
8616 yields 3.069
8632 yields 2.653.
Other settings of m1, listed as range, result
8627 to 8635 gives 3.294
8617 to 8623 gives 2.648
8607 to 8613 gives 2.611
